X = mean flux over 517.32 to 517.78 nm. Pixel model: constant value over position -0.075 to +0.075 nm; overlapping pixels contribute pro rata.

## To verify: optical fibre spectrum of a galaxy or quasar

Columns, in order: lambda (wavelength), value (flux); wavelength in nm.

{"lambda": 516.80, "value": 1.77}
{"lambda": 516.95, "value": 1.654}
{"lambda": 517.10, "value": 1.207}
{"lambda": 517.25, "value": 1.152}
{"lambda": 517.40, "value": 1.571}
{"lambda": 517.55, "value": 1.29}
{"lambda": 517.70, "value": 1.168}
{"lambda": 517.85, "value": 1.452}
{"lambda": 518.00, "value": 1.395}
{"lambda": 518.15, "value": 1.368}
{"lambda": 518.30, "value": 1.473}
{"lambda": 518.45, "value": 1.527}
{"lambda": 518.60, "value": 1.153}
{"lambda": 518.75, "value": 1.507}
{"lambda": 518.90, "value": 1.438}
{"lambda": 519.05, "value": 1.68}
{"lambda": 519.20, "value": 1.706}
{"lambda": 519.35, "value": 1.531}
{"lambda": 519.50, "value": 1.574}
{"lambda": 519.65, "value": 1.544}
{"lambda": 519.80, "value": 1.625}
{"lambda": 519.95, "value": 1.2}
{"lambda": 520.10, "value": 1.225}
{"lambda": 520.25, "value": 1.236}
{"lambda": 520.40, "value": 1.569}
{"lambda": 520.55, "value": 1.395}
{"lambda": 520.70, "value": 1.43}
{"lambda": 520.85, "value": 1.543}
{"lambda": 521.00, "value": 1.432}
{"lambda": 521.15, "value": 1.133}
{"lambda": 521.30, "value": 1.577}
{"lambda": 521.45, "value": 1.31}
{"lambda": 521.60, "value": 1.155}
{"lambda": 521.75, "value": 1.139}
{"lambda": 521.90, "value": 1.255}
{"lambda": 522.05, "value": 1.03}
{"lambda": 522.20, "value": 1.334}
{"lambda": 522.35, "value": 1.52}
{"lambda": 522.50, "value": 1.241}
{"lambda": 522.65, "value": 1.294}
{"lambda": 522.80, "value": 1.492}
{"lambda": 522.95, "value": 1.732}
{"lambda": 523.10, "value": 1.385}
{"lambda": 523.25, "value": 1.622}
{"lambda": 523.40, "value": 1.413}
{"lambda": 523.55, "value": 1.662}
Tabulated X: 1.34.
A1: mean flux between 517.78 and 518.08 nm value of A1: 1.42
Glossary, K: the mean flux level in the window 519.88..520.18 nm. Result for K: 1.21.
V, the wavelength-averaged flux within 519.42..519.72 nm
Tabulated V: 1.56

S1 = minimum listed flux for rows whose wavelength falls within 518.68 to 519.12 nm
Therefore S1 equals 1.438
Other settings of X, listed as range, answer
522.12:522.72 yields 1.35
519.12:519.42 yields 1.62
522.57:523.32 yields 1.5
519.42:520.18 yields 1.43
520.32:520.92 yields 1.48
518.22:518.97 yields 1.42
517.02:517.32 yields 1.19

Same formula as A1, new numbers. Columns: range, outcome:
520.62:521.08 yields 1.46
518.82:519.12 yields 1.56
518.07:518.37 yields 1.42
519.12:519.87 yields 1.6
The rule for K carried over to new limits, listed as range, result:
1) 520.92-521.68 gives 1.32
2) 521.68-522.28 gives 1.19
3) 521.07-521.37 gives 1.35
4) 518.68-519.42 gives 1.57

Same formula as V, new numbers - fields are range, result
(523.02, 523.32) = 1.51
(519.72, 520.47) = 1.37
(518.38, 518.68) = 1.34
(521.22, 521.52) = 1.44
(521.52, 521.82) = 1.15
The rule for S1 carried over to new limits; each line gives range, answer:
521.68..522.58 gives 1.03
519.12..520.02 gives 1.2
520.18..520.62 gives 1.236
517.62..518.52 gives 1.168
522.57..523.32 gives 1.294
